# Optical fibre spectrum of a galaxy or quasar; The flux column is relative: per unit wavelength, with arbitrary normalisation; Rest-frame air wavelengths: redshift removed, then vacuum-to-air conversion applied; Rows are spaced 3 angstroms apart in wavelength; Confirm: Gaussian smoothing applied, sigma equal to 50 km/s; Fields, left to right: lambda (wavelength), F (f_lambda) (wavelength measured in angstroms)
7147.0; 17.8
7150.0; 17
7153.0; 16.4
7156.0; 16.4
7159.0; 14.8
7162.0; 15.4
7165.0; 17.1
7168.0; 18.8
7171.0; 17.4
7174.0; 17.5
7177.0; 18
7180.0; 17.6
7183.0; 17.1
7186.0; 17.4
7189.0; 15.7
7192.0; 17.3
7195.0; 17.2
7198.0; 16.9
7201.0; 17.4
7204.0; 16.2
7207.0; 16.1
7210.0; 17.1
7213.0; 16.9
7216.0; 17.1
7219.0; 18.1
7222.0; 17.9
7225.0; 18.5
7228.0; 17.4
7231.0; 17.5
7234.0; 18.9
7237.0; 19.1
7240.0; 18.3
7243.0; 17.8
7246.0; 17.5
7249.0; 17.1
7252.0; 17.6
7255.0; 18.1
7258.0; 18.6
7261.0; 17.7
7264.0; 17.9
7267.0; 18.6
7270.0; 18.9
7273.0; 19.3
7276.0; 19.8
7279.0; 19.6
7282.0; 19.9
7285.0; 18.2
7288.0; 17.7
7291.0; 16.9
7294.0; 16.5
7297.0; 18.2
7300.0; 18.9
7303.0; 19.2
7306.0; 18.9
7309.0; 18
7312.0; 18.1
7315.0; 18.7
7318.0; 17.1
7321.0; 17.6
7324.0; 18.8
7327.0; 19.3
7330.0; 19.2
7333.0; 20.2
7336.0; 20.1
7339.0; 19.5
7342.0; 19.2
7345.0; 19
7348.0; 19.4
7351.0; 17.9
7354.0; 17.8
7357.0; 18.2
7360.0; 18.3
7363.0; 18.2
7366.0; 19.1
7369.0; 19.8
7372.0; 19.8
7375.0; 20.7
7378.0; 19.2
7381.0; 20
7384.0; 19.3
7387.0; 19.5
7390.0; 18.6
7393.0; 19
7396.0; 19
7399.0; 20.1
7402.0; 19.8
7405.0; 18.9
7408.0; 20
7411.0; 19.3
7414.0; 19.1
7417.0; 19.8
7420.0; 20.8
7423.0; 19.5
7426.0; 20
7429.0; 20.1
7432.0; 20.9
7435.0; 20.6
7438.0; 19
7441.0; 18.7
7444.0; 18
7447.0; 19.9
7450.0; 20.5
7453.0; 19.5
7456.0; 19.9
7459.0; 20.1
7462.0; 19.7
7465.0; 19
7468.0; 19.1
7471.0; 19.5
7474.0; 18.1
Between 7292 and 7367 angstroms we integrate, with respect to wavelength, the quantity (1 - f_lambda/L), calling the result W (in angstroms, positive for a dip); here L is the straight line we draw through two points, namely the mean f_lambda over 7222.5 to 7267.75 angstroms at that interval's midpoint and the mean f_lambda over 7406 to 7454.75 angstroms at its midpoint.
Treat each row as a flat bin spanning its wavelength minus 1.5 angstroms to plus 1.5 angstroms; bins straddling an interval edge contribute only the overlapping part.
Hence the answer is 0.8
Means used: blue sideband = 18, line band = 18.6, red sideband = 19.7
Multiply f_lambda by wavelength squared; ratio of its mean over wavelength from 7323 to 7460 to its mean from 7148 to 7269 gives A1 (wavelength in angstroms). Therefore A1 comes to 1.2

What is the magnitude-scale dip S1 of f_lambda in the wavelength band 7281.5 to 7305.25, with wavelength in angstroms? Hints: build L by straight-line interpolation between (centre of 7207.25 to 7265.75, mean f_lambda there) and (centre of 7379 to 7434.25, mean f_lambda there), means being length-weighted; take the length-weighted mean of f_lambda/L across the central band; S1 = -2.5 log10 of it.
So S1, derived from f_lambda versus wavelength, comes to 0.02 mag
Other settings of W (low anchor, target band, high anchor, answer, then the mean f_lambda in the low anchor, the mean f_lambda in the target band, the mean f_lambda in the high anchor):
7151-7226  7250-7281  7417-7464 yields -1.24 angstroms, 17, 18.6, 19.8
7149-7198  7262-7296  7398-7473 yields -0.82 angstroms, 16.9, 18.5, 19.7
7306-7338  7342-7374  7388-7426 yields 0.44 angstroms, 18.7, 18.8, 19.5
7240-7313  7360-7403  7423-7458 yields -0.40 angstroms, 18.3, 19.4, 19.7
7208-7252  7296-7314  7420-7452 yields -0.06 angstroms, 17.8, 18.6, 19.8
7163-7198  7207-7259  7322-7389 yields 0.26 angstroms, 17.3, 17.8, 19.2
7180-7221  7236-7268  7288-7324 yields -0.92 angstroms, 17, 18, 18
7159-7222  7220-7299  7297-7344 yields -0.92 angstroms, 17.1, 18.2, 18.8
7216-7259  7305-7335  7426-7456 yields 0.13 angstroms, 18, 18.6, 19.7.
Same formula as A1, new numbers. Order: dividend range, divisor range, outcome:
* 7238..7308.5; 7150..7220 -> 1.11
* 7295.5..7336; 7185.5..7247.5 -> 1.10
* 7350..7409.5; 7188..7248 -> 1.15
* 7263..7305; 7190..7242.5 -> 1.08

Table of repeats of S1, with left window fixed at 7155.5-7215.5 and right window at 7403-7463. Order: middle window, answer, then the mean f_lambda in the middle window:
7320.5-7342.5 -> -0.042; 19.3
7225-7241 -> -0.049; 18.3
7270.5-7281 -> -0.091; 19.5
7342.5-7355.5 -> 0.011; 18.6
